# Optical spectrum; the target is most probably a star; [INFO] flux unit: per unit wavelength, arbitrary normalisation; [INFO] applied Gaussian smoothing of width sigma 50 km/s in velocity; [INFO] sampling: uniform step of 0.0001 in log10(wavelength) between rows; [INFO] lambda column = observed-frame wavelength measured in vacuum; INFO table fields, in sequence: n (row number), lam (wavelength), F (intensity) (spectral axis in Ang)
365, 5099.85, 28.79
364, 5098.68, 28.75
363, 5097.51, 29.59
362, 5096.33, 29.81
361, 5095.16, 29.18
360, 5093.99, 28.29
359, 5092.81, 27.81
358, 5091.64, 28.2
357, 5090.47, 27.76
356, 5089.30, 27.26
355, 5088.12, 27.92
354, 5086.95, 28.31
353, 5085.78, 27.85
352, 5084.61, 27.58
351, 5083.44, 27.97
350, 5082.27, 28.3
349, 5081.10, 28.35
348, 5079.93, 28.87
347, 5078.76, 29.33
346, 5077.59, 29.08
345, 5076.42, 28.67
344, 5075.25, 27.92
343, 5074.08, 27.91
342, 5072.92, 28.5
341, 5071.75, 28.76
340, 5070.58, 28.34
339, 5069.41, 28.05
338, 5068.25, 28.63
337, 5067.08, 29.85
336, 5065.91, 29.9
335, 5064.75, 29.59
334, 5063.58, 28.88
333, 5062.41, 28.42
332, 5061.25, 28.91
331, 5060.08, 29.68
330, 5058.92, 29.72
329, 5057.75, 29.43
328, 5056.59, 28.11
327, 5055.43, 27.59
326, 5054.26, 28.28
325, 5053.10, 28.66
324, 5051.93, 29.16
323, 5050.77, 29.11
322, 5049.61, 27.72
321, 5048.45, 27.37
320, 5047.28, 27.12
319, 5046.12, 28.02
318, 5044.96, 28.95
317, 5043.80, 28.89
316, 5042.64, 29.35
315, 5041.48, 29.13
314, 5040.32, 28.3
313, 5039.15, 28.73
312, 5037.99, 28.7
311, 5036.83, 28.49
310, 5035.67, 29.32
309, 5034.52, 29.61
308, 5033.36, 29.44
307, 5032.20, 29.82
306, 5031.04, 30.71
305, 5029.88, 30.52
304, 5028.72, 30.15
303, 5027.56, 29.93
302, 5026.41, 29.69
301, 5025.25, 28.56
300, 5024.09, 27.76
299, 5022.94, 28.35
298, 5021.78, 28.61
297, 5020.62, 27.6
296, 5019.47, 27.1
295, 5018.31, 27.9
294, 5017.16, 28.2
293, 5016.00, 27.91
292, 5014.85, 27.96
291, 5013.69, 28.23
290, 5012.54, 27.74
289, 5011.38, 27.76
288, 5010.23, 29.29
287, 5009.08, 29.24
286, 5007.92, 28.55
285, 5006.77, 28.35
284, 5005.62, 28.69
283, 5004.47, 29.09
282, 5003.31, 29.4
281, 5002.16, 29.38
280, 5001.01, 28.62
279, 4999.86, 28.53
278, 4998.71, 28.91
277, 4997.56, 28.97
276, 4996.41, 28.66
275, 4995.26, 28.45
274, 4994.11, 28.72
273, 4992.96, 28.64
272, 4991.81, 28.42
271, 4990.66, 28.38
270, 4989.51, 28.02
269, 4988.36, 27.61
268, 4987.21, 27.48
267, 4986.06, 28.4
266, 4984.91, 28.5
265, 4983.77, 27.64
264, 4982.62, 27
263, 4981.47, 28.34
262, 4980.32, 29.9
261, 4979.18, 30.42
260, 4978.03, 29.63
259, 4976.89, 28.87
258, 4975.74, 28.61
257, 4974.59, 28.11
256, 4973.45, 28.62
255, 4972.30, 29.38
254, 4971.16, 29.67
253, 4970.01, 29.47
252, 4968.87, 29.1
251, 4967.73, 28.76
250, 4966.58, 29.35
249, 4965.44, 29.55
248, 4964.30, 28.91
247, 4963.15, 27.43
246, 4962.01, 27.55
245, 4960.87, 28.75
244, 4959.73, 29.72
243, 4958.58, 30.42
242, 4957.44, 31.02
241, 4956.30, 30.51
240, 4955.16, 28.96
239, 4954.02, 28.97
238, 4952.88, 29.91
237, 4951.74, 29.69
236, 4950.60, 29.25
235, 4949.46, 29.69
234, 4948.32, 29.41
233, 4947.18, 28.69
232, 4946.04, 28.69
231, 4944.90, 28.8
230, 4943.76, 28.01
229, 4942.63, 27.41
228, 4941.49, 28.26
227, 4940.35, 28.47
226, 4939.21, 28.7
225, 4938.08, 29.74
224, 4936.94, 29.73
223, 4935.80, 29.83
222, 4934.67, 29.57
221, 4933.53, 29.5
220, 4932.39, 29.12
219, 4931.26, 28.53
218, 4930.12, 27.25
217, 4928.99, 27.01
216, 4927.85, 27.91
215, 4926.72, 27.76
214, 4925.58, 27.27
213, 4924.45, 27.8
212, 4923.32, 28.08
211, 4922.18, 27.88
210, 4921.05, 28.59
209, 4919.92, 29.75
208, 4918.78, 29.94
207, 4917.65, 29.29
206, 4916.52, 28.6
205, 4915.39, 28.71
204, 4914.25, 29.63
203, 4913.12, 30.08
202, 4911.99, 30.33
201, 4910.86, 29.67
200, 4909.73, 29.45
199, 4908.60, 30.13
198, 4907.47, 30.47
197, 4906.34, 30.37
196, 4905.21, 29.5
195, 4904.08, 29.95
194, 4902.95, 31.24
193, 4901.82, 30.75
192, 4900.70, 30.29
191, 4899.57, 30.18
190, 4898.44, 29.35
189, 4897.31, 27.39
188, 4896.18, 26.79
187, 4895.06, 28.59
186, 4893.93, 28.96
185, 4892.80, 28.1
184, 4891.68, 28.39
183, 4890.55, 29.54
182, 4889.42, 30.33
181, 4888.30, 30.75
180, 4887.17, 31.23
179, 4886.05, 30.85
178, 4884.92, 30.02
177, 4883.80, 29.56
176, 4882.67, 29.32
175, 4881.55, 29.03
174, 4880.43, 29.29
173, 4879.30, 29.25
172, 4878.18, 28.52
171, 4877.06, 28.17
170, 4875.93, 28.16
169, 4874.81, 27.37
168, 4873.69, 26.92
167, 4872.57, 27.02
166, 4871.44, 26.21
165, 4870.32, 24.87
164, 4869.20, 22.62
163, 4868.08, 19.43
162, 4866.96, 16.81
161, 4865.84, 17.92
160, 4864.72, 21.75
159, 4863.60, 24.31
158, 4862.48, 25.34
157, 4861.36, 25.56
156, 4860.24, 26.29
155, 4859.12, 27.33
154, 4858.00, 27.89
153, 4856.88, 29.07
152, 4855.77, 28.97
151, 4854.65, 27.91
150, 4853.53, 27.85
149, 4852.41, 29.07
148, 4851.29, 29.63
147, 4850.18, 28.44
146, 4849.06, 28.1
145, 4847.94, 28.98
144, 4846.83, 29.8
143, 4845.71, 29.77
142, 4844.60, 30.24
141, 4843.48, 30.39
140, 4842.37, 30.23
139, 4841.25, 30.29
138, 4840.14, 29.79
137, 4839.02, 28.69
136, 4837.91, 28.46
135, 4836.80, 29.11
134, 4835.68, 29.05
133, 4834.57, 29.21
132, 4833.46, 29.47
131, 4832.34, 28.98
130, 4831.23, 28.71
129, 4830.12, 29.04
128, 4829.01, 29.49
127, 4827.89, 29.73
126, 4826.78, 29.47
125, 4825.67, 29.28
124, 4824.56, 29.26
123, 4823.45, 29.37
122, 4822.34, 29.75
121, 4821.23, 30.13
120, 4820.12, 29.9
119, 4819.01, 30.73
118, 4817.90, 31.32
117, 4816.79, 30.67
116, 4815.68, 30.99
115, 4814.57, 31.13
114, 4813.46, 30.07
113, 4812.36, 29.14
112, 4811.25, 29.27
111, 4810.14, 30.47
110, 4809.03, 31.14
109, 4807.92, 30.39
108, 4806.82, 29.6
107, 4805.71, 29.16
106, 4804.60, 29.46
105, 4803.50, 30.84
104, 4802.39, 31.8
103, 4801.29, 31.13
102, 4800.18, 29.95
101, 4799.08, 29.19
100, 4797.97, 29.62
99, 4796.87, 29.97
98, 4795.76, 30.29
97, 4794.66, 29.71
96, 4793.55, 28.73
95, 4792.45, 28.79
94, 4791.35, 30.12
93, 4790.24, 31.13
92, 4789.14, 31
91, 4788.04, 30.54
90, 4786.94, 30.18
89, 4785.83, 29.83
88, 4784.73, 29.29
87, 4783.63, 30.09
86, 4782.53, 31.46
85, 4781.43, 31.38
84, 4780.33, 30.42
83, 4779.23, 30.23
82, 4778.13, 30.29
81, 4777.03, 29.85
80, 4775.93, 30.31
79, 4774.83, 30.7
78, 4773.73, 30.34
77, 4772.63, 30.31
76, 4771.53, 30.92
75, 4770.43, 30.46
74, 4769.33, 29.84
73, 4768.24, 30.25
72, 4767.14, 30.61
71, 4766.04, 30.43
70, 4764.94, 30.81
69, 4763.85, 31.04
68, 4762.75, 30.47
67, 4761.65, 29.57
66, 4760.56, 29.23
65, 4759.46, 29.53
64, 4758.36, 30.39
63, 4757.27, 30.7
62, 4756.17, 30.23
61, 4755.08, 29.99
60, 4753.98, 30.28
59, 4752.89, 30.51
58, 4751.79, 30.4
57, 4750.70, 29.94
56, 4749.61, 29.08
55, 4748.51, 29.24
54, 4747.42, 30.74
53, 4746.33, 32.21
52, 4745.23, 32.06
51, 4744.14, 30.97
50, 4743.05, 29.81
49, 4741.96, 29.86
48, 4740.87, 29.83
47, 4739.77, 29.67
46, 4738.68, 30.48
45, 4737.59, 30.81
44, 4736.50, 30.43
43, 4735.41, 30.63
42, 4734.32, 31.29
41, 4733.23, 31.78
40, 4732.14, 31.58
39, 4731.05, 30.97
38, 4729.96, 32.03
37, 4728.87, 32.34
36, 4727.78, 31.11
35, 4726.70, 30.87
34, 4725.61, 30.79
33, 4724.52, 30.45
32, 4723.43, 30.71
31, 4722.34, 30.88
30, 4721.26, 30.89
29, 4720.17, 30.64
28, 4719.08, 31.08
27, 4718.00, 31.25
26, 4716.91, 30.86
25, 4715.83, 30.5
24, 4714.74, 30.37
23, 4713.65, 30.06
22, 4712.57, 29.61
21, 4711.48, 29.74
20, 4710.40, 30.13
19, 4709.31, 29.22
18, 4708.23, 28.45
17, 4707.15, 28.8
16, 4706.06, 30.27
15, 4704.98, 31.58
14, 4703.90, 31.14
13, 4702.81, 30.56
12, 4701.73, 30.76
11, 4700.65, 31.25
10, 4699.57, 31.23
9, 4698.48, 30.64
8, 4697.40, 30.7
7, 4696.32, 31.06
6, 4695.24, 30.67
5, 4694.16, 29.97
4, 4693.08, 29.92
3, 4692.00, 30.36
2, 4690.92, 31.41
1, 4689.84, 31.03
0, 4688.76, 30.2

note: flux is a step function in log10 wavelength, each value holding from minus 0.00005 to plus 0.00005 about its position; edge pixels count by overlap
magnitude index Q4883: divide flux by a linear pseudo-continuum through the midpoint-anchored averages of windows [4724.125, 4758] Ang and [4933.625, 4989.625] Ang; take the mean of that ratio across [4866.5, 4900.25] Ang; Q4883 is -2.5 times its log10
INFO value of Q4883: 0.07 mag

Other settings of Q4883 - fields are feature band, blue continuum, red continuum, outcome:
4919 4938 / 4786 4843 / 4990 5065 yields 0.03 mag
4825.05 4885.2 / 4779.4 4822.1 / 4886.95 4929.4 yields 0.08 mag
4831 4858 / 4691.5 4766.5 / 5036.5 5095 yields 0.02 mag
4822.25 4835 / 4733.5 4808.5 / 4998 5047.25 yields 0.02 mag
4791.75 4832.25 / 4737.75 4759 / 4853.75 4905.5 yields -0.03 mag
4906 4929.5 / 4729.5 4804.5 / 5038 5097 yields 0.02 mag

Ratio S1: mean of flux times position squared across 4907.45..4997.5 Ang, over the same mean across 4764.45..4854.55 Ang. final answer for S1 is 1.02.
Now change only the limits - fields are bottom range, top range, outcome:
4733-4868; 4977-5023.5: 1.05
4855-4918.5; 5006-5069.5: 1.09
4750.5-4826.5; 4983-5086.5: 1.05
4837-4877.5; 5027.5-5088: 1.16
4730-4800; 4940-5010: 1.04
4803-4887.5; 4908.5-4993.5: 1.06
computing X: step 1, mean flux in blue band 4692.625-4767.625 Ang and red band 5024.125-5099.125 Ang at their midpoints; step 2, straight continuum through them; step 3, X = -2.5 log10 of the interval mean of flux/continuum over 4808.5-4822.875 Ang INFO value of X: -0.01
